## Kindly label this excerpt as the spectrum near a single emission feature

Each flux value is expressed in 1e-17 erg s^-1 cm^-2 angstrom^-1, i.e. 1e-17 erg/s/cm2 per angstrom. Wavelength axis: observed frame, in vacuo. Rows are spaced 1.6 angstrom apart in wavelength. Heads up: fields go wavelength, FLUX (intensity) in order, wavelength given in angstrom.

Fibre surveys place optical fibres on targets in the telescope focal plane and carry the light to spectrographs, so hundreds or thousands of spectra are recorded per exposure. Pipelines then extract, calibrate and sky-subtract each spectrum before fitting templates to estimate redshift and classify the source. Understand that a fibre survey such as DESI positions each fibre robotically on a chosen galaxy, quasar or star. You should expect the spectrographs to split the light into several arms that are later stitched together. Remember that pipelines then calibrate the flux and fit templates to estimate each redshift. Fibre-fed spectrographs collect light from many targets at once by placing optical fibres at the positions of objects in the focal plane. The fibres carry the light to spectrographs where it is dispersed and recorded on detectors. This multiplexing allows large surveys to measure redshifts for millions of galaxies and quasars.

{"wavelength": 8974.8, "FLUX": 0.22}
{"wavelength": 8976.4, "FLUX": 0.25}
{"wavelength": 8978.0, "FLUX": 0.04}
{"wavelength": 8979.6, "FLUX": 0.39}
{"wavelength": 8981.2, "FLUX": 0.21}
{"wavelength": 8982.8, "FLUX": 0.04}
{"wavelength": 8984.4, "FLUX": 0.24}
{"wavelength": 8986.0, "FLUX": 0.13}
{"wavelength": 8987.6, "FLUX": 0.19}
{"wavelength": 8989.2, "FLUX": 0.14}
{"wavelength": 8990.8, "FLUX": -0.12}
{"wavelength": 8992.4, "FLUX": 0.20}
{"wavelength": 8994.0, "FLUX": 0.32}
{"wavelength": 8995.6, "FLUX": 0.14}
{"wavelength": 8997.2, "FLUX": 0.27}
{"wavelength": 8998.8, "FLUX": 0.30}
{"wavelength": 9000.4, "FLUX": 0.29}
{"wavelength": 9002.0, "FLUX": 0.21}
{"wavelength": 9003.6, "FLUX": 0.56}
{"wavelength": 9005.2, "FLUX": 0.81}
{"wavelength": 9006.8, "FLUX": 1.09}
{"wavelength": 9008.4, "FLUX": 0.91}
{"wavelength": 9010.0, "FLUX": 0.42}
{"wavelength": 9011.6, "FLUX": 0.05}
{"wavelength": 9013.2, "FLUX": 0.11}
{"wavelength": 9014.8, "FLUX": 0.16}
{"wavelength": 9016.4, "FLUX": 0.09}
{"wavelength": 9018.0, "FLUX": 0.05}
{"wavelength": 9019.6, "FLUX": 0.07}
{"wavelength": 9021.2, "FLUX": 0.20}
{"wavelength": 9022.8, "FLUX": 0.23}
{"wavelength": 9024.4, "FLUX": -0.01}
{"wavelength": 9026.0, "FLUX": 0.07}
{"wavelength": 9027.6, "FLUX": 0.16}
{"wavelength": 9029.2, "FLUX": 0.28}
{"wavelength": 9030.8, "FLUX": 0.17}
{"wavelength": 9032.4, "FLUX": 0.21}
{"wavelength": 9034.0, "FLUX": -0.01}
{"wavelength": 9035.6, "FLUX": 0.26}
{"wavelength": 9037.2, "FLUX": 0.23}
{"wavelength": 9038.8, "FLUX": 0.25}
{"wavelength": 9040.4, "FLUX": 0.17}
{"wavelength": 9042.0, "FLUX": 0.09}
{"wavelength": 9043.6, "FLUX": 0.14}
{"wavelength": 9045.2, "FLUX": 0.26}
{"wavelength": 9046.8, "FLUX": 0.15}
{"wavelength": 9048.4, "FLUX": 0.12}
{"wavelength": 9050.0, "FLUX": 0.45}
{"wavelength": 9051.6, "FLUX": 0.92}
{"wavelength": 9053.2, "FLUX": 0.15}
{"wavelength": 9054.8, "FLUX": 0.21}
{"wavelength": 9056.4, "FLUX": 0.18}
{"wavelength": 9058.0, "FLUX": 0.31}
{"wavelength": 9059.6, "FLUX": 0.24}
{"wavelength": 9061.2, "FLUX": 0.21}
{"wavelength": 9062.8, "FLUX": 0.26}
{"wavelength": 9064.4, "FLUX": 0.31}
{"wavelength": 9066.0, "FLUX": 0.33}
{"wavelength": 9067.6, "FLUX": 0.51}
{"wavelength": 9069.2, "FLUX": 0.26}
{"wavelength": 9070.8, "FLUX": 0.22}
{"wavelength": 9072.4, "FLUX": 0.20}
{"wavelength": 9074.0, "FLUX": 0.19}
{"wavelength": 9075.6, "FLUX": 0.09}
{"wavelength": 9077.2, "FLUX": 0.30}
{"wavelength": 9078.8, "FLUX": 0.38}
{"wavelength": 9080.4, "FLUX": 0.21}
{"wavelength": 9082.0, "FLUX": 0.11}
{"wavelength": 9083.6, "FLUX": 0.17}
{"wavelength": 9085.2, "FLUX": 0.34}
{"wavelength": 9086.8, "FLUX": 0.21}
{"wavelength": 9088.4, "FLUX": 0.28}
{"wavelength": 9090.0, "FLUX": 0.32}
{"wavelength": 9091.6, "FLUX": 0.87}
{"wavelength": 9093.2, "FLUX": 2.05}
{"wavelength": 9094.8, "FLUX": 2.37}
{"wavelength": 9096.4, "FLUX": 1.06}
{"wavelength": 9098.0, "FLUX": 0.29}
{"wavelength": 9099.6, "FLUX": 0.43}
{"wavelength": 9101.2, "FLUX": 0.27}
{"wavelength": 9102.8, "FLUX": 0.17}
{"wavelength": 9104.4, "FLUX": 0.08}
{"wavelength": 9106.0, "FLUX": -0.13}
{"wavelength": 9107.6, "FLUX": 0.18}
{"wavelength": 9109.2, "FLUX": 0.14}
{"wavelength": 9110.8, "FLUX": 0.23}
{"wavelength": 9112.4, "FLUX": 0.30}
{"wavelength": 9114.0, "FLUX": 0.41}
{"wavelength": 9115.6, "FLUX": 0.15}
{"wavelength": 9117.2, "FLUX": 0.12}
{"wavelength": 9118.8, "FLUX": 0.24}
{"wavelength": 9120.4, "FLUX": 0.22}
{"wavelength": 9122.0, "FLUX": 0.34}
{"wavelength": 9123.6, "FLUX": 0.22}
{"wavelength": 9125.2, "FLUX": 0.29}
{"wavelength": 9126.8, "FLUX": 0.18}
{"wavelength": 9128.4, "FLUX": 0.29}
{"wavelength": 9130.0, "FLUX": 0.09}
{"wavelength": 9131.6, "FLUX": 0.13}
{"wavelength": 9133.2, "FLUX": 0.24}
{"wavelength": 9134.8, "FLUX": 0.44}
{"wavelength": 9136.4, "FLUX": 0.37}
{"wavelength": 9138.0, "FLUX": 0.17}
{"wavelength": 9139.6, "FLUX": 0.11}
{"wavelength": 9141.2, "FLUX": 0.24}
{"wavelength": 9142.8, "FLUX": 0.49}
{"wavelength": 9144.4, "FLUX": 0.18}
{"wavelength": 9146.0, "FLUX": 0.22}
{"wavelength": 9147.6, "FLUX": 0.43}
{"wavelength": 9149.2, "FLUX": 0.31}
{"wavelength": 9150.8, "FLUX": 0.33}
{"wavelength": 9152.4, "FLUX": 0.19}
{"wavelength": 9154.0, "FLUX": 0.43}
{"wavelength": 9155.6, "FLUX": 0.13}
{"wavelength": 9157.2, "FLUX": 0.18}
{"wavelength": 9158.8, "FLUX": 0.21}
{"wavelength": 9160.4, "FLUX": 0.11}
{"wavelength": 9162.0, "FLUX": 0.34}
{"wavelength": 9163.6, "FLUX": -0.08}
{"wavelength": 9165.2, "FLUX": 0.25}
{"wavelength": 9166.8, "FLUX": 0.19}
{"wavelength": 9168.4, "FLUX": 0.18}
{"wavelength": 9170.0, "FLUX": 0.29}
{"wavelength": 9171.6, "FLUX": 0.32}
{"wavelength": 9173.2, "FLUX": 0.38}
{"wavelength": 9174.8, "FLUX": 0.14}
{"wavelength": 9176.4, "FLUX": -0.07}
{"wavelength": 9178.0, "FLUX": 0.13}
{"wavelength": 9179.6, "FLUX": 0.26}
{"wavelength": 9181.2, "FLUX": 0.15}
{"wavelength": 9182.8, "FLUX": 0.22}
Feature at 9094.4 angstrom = [O III]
